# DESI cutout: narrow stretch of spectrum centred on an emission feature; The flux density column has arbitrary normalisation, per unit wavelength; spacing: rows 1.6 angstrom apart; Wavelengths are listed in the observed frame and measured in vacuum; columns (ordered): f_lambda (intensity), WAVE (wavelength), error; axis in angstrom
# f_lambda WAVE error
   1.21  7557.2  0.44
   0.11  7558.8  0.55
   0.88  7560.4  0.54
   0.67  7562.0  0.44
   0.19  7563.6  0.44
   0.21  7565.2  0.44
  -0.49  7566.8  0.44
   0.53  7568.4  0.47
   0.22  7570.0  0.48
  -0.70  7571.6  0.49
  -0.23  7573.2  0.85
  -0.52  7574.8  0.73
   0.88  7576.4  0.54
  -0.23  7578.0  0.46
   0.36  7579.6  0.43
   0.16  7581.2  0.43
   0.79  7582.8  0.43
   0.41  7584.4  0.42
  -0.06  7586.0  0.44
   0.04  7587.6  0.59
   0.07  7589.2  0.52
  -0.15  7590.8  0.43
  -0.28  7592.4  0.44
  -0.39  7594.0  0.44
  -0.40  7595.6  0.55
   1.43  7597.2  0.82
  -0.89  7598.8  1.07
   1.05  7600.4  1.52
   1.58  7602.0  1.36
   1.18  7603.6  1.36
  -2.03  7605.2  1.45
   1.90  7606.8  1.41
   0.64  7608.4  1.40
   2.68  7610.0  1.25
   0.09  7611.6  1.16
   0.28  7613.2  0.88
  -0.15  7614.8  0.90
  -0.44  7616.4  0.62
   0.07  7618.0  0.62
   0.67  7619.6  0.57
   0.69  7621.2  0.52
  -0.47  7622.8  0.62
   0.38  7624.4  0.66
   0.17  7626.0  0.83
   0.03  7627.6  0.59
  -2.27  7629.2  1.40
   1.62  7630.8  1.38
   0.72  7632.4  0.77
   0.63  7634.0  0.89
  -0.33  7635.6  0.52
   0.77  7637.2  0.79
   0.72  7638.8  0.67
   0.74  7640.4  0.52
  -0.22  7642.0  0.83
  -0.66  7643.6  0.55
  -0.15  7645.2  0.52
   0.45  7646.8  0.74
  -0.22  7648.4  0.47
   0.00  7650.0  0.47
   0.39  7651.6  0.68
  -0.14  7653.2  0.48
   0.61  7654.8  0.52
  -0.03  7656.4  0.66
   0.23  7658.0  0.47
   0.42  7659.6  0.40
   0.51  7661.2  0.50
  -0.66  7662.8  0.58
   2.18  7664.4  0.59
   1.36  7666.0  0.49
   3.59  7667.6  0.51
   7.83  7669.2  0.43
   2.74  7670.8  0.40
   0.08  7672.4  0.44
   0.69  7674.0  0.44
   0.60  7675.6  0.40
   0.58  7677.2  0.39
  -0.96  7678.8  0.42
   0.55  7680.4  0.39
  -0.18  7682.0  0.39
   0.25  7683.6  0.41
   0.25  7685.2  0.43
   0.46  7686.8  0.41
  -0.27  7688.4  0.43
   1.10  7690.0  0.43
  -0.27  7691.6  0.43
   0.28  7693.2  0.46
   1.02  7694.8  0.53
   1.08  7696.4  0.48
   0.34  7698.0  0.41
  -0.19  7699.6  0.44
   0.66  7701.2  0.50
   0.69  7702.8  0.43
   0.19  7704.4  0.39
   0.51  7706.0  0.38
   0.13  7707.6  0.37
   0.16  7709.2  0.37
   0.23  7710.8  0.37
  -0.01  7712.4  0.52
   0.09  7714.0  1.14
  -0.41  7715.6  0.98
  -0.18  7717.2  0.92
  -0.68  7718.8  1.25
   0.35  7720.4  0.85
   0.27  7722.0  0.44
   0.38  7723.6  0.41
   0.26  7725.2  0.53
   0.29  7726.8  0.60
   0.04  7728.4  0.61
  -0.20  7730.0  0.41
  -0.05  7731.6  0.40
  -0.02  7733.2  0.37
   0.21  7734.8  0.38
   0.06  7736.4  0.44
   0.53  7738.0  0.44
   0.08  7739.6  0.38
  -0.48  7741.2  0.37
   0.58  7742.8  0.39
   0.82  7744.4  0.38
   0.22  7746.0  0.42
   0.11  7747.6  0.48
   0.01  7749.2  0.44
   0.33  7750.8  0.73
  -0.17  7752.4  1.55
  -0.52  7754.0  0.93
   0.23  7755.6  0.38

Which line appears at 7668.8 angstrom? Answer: Hbeta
